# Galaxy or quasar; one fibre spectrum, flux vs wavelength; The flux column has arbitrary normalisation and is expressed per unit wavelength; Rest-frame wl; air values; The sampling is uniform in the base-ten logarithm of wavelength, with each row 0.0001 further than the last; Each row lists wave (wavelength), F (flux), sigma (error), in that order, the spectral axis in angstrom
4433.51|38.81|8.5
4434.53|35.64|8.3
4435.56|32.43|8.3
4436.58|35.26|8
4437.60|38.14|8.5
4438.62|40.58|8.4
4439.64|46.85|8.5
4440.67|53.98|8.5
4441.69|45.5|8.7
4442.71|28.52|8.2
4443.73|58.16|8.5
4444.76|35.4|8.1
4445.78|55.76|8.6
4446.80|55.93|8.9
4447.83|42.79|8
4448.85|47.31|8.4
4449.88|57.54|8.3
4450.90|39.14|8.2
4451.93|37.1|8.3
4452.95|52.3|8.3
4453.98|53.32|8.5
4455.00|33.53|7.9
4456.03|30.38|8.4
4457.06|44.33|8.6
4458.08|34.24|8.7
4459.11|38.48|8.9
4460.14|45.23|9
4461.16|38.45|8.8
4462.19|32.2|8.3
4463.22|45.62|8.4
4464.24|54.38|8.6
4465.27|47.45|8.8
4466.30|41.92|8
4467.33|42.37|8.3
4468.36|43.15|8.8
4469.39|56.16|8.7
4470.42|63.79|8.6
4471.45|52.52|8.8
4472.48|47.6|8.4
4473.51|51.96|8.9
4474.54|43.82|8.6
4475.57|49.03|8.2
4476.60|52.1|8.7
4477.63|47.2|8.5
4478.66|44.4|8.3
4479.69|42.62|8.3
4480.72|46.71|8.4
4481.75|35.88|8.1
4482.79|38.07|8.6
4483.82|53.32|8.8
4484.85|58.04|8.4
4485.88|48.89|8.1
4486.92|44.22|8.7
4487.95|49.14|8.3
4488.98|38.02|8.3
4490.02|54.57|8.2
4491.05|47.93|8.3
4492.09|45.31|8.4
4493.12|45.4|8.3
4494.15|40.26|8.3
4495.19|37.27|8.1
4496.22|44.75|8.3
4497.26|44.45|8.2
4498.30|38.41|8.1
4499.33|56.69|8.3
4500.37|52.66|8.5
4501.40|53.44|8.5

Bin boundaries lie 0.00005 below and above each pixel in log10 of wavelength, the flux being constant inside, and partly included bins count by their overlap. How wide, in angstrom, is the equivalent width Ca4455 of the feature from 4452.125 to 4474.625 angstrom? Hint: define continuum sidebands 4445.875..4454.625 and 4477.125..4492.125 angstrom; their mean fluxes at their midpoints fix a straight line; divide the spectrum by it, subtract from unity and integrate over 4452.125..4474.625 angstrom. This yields 1.2 angstrom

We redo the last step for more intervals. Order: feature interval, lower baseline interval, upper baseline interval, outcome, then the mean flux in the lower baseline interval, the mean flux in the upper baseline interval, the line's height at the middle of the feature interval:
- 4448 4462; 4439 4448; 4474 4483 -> 1.2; 47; 44.7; 46.3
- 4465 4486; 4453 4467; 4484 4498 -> -1.9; 41.9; 46.1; 44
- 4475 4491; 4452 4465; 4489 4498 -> -1.2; 41.8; 44.4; 43.6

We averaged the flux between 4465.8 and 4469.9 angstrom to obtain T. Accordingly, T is 45.9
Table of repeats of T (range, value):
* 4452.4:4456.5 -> 42.5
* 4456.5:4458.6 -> 39.1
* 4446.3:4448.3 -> 49.3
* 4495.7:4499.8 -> 46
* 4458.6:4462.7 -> 38.6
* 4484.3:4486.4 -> 53.5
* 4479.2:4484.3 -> 43.2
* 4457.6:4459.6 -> 36.3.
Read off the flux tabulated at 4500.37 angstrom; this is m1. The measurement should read 52.66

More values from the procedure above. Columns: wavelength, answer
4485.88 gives 48.89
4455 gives 33.53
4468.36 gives 43.15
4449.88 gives 57.54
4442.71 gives 28.52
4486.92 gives 44.22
